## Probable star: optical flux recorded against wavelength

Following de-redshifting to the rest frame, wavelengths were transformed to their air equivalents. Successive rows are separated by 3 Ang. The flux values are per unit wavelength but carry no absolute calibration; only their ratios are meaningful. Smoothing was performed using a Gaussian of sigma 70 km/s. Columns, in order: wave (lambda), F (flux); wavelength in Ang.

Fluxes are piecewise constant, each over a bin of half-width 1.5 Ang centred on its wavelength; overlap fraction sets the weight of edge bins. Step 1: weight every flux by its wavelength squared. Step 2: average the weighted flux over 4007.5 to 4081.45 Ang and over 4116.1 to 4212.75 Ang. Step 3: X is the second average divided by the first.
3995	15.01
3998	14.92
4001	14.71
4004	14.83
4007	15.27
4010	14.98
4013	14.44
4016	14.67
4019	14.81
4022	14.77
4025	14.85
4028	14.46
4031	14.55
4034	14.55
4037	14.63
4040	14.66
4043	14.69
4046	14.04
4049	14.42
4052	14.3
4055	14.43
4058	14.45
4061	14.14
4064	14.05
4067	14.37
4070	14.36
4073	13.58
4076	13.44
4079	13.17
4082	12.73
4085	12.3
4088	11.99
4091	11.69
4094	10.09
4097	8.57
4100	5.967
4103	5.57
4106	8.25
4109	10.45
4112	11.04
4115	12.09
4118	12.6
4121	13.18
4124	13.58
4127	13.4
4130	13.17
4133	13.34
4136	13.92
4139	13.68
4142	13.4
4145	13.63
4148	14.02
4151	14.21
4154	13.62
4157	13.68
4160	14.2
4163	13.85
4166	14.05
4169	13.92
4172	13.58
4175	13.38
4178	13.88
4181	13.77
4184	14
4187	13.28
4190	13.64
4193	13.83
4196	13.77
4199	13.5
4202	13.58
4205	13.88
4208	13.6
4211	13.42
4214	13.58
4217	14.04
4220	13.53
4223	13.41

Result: 1.01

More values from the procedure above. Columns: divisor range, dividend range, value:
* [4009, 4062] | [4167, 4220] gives 1.02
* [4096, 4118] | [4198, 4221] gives 1.57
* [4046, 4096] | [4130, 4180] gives 1.08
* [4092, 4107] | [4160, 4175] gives 1.83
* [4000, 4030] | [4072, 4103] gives 0.77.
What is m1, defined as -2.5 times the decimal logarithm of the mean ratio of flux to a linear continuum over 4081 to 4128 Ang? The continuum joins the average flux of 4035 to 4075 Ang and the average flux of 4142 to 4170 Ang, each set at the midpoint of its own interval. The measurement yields 0.29 mag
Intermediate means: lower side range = 14.3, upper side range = 13.9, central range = 10.8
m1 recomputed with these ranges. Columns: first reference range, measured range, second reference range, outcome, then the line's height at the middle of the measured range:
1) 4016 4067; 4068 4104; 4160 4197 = 0.259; 14.3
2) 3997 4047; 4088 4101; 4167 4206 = 0.437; 14.3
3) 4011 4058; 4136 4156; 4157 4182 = 0.014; 13.9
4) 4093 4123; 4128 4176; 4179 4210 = -0.167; 11.8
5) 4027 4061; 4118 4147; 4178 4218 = 0.045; 14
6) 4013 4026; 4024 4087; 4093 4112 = -0.187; 12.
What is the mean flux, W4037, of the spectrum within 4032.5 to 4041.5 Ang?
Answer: 14.6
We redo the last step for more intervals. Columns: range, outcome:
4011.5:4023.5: 14.7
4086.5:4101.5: 9.66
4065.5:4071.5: 14.4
